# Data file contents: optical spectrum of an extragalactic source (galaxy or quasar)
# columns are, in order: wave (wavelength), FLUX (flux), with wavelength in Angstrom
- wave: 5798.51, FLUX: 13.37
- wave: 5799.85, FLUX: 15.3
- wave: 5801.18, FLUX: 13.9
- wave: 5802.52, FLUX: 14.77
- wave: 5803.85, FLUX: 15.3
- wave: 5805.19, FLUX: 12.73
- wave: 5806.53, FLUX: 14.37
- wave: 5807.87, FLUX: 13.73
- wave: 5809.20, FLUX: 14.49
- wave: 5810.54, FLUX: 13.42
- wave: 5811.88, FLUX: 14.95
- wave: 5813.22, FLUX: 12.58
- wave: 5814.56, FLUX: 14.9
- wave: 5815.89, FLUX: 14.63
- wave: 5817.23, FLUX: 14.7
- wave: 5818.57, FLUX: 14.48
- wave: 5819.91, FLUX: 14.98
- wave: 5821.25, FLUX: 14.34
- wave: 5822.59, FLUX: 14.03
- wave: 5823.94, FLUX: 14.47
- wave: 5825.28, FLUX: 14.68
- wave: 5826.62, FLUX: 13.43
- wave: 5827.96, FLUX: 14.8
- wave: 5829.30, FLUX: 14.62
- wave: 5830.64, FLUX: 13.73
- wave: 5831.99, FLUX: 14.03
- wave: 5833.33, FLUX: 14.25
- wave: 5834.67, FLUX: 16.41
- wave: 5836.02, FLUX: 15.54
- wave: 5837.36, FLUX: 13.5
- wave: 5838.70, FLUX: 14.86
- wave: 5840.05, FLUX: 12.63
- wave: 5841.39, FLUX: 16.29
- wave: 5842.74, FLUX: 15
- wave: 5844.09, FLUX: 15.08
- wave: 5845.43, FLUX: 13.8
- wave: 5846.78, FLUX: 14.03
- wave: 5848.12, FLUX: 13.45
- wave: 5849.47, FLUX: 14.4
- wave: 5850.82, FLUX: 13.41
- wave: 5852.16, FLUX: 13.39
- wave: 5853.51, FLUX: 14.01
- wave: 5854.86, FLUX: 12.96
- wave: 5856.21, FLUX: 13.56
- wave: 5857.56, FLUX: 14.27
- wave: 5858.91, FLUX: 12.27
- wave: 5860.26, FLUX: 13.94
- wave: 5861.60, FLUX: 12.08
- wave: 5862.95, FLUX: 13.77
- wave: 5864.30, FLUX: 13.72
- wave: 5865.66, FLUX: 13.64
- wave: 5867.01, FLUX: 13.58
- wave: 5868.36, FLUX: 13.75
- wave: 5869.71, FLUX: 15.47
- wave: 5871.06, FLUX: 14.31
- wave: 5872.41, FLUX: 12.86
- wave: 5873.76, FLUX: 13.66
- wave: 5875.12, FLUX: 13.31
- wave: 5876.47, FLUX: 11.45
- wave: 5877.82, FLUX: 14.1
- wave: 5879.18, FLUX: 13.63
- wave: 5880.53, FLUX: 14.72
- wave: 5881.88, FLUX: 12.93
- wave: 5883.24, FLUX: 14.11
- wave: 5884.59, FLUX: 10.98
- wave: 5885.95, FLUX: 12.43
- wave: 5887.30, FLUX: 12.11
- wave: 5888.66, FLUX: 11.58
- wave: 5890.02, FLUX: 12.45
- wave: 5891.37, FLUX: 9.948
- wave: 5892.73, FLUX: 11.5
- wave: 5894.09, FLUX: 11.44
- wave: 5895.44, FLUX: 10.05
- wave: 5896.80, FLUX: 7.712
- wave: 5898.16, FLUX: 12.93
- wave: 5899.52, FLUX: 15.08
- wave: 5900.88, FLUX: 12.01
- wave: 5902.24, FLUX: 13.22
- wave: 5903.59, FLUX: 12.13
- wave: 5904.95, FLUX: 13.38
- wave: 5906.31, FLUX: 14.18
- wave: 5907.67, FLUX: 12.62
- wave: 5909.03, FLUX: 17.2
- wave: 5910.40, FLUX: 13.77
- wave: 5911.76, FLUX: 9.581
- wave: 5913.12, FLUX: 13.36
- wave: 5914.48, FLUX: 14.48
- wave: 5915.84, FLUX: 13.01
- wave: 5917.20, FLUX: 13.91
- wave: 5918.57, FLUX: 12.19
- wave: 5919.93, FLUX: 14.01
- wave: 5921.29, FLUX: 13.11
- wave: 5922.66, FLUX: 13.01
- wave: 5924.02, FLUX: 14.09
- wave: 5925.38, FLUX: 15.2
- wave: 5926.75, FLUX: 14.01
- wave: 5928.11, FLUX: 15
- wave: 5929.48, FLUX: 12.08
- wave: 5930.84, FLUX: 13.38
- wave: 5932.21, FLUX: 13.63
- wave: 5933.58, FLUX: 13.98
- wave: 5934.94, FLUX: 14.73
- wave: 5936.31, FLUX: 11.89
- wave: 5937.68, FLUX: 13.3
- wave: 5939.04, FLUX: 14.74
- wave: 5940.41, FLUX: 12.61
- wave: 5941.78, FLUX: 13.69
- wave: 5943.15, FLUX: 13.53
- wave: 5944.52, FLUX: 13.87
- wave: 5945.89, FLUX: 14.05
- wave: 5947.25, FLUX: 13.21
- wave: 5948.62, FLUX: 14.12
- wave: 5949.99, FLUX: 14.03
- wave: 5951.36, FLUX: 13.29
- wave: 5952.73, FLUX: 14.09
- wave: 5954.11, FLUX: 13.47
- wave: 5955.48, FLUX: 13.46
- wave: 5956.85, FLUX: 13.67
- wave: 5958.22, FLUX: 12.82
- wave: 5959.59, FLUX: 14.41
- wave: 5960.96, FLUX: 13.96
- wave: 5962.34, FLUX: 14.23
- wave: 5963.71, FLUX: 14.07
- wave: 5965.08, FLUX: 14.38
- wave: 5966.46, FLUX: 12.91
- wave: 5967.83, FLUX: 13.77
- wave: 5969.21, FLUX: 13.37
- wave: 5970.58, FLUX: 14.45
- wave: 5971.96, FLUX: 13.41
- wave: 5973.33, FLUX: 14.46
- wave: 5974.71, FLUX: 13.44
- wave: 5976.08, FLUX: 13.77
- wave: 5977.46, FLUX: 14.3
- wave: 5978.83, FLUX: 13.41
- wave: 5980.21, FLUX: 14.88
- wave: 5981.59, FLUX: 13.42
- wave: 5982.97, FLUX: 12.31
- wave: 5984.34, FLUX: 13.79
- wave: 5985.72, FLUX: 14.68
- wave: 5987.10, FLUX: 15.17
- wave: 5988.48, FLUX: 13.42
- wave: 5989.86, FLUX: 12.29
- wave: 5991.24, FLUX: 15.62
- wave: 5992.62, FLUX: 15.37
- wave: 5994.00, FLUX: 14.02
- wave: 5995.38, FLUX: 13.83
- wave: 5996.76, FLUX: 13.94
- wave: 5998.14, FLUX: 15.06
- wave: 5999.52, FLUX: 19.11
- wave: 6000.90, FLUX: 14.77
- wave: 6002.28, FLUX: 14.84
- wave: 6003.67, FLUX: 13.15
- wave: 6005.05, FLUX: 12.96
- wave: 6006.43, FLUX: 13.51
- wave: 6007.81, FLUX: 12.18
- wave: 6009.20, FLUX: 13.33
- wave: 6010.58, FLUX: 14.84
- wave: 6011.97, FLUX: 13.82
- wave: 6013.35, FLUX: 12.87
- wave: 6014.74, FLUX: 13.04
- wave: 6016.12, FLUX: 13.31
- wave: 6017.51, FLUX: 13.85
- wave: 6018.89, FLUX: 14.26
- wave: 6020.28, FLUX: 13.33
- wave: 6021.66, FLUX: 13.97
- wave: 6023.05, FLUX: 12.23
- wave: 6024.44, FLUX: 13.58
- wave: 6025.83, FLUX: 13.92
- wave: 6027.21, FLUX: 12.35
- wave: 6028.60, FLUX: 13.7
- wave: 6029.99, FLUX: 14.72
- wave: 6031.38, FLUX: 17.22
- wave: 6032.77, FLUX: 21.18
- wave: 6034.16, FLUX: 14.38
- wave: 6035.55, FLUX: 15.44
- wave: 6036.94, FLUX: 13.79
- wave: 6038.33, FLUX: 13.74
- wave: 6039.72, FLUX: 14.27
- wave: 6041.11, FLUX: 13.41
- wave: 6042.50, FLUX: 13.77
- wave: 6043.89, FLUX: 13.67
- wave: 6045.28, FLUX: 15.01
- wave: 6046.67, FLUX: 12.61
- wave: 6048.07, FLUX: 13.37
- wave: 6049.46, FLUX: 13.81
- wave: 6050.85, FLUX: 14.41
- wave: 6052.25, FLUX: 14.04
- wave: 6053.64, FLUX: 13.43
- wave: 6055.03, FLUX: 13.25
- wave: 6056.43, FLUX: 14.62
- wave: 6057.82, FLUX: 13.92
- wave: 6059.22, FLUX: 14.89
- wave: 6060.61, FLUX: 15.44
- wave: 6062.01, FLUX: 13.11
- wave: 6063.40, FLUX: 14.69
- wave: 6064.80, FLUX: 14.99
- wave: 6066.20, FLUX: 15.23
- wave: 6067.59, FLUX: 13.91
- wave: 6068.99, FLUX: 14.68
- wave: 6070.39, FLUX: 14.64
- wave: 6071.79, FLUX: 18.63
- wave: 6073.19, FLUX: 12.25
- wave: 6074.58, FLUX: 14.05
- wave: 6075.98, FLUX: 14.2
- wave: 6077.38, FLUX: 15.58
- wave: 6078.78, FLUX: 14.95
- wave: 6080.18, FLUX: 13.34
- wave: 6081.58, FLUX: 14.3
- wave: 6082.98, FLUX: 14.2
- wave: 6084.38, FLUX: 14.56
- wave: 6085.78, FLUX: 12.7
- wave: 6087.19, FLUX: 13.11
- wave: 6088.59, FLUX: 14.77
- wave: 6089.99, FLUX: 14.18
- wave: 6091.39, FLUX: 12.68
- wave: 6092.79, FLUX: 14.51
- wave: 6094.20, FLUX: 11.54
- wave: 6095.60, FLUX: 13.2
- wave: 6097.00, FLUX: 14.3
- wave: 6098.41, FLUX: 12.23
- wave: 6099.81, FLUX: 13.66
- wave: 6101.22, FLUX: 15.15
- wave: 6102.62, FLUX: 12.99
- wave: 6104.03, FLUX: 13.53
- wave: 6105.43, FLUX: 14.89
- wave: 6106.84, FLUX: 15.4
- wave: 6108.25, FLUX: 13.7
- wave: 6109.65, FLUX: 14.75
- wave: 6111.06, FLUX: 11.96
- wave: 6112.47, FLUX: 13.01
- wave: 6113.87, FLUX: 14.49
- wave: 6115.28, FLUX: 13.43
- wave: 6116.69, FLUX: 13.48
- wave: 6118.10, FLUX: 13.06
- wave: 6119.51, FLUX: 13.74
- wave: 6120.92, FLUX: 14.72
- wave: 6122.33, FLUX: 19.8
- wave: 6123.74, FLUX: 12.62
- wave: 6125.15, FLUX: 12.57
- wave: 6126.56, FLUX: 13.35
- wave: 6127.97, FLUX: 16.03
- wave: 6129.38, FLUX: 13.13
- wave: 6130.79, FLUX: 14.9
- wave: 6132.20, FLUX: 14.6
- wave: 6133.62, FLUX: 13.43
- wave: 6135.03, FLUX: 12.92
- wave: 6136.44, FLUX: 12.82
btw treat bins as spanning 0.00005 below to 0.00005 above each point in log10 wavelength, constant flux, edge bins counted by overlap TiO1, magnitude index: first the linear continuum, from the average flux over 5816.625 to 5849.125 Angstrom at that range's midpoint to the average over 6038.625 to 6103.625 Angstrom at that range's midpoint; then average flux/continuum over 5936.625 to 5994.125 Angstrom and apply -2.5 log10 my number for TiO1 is 0.03 mag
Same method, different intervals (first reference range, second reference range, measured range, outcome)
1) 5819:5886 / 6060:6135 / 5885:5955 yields 0.07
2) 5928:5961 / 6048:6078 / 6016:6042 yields -0.01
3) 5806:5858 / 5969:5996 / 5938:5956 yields 0.03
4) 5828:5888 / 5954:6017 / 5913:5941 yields 0.02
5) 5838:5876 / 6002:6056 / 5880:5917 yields 0.11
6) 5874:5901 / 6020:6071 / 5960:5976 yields -0.05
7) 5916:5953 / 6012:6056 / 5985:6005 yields -0.05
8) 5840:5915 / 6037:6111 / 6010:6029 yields 0.03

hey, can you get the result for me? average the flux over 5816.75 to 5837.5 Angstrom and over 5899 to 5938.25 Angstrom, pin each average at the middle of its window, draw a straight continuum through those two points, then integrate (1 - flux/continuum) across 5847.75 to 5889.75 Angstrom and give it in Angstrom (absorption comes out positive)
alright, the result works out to 2.1 Angstrom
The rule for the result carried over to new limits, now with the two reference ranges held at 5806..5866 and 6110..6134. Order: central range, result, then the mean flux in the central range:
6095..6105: 0.3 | 13.6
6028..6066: -1.2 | 14.5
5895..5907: 1.5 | 12.3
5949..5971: 0.5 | 13.8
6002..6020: 0.7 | 13.5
